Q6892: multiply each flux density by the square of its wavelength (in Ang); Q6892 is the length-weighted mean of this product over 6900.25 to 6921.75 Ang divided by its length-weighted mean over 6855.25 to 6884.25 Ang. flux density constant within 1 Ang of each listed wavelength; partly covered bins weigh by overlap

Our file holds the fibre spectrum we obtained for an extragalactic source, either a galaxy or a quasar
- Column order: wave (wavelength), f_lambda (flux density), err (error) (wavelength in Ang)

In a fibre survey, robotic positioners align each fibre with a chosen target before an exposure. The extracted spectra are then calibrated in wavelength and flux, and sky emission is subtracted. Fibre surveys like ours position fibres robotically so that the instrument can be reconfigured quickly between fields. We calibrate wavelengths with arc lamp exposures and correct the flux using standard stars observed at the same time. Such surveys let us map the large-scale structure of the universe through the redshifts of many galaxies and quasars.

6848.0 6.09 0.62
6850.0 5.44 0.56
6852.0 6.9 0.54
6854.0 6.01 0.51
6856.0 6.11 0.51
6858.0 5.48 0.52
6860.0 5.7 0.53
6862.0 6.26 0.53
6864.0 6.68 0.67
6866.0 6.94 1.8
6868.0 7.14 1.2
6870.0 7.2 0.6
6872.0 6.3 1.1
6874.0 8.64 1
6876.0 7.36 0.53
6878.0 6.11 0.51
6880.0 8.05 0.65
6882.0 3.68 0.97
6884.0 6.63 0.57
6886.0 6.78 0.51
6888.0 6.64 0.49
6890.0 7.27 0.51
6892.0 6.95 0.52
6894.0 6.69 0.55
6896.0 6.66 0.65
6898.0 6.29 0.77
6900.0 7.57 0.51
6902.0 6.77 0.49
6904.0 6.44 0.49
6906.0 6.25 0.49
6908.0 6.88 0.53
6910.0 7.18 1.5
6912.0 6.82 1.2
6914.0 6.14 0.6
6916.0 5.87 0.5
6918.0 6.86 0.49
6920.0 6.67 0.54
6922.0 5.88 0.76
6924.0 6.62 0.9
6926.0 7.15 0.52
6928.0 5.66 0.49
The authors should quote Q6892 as 1.02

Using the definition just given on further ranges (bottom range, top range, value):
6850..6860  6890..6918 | 1.13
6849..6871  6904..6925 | 1.04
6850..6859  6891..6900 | 1.13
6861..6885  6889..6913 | 1.02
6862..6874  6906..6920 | 0.96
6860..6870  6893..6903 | 1.02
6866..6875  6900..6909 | 0.93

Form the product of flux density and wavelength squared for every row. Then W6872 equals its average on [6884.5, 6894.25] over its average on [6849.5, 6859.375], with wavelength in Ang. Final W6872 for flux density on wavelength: 1.16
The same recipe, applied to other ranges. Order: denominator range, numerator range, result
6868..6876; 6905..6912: 0.93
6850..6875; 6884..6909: 1.04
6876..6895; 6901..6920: 1.01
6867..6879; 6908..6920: 0.94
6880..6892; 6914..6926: 1.01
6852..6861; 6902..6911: 1.14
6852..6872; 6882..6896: 1.04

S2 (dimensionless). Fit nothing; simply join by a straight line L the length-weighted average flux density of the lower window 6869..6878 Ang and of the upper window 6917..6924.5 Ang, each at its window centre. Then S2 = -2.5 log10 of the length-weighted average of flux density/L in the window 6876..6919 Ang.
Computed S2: 0.039 mag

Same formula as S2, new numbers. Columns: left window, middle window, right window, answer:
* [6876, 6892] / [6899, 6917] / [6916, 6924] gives -0.033 mag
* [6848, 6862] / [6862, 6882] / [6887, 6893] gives -0.080 mag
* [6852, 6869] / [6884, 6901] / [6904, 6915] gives -0.051 mag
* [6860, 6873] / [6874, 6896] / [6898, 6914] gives 0.001 mag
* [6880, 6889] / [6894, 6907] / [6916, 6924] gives -0.065 mag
